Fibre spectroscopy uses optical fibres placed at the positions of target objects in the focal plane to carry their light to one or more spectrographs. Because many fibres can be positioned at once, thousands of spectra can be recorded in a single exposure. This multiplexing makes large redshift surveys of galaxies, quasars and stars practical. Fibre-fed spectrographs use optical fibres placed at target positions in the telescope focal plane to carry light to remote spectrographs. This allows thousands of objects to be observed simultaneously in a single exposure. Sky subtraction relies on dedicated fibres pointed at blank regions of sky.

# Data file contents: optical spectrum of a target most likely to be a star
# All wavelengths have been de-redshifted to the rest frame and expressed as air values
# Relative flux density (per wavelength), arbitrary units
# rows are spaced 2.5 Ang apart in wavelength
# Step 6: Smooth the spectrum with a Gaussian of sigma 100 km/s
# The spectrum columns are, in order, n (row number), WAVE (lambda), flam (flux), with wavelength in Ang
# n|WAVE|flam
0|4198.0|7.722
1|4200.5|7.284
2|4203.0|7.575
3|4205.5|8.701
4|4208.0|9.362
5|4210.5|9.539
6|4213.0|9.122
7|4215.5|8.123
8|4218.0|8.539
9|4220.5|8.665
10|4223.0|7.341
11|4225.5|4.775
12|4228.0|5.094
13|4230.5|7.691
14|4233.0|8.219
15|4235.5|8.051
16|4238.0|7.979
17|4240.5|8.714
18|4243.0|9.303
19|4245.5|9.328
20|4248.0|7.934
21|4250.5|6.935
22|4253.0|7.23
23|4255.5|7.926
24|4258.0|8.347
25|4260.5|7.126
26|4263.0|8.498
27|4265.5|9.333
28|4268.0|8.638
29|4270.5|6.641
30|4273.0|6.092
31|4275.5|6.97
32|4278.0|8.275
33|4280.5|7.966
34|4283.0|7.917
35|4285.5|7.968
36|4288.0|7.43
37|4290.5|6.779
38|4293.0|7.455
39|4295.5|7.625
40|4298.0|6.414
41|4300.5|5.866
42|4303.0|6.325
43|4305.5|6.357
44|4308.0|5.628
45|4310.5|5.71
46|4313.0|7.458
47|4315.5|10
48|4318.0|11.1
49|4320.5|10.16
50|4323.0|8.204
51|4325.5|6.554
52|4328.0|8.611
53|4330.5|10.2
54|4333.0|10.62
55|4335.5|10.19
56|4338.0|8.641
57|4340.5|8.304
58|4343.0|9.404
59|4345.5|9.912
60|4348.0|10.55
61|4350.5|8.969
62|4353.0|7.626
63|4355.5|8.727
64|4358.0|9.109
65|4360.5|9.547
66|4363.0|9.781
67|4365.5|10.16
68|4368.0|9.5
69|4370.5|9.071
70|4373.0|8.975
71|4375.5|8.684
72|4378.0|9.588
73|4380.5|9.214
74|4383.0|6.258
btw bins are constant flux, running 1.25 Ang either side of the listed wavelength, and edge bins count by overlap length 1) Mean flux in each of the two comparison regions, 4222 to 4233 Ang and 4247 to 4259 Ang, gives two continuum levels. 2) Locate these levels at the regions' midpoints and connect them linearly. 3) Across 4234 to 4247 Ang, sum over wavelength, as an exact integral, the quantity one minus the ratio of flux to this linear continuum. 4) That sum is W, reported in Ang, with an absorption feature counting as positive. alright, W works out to -2.9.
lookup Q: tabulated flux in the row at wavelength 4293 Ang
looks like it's 7.455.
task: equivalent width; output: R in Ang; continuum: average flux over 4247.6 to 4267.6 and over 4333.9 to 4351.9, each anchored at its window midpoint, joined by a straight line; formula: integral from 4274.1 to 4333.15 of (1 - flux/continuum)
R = 6.7 Ang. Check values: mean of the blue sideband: 7.95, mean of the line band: 7.76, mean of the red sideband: 9.43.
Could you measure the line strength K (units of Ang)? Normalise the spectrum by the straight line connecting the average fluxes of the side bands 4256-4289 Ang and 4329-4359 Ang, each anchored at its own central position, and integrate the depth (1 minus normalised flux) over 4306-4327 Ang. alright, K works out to 1.7 Ang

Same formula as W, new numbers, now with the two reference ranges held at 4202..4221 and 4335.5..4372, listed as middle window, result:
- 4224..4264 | 5.2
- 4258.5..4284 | 3.4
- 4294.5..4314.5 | 5.8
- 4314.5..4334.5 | -0.6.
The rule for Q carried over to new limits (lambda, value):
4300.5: 5.866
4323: 8.204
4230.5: 7.691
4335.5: 10.19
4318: 11.1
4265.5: 9.333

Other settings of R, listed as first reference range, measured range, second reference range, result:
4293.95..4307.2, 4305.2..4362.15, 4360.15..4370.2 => -4.8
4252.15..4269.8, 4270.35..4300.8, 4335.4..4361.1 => 4.2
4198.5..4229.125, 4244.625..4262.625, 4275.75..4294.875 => -0.2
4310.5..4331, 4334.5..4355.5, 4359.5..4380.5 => -0.2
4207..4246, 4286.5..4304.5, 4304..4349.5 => 3.6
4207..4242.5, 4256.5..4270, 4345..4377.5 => 0.1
